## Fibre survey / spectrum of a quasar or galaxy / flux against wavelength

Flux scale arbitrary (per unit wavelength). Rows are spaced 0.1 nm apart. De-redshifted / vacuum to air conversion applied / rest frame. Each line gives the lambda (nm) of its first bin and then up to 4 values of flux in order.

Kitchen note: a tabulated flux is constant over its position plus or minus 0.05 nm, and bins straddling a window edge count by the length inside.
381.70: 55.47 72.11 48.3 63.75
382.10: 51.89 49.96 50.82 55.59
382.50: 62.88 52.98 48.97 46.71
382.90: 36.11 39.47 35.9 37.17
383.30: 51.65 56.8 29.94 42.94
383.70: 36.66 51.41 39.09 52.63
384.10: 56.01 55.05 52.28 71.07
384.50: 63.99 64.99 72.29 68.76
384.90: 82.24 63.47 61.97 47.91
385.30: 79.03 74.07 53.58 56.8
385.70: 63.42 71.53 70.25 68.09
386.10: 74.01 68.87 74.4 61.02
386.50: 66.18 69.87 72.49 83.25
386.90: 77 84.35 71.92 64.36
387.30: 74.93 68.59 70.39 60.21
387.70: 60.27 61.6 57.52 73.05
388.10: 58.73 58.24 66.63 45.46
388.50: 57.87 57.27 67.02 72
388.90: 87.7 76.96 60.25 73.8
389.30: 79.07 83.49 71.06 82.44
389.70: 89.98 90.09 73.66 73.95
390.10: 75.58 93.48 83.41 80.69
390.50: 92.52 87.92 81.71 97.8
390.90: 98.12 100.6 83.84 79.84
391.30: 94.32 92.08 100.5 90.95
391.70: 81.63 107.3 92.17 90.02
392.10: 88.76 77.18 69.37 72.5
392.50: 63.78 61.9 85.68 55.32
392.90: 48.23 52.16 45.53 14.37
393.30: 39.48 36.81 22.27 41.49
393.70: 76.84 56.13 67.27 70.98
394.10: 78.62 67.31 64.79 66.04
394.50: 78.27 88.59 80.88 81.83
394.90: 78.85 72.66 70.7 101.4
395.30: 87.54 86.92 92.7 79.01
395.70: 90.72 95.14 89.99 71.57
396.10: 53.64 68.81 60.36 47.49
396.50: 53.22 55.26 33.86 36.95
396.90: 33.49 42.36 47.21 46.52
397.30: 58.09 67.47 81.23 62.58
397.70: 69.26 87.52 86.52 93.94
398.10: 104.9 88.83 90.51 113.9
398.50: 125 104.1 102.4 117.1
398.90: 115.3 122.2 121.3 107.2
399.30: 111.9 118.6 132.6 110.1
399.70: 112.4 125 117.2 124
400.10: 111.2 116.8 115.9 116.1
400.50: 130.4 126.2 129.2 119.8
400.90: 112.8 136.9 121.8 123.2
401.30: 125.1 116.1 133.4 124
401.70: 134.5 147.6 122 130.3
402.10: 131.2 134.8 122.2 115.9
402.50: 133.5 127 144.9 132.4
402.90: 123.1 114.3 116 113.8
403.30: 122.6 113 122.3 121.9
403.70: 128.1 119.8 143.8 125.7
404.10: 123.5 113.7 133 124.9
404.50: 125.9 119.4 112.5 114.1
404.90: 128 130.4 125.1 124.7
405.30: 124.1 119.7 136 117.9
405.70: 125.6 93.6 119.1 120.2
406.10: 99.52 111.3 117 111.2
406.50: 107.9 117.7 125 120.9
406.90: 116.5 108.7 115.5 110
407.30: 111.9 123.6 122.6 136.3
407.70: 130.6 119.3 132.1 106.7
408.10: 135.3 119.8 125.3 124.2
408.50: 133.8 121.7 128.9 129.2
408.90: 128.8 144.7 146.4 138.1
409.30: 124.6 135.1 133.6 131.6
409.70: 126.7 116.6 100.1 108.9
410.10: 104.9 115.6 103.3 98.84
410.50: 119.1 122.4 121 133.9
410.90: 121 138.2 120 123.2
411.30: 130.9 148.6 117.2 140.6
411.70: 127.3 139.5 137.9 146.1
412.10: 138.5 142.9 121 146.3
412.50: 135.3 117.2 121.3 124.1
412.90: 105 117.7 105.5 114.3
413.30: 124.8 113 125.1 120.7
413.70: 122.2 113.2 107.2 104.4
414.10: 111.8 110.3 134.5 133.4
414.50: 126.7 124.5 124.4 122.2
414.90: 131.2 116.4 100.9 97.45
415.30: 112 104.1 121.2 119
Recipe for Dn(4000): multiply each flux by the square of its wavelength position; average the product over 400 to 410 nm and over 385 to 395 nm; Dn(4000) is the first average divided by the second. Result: 1.9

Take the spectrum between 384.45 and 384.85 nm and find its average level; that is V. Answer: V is 67.5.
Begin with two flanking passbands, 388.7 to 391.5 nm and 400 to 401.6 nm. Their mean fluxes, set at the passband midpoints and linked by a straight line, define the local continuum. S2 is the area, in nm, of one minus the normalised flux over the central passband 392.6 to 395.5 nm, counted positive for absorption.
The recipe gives 0.98 nm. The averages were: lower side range 83.6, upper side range 122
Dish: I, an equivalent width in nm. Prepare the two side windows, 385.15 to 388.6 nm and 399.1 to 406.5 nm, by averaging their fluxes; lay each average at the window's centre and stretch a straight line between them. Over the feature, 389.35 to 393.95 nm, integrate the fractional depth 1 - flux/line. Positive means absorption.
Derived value 0.409 nm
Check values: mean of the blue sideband 66.5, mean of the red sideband 122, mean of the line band 74.9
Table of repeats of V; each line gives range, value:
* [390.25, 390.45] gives 82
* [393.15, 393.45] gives 30.2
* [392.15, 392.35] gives 73.3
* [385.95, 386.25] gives 70.3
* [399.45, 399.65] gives 121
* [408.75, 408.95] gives 129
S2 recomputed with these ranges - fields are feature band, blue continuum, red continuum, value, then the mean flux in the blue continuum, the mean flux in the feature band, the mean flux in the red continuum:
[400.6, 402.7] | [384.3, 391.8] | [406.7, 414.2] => -0.47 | 74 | 127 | 124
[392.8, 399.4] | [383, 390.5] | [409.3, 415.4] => 0.98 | 66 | 74.1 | 122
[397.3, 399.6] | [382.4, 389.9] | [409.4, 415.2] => -0.23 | 63.4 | 100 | 122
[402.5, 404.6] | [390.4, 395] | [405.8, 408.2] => -0.34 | 73.5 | 125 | 118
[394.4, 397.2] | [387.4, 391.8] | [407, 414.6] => 0.67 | 77.5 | 69.1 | 124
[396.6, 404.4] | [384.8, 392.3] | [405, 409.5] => -0.26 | 75.4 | 110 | 123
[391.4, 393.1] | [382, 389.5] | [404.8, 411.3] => 0.05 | 61.8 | 76.8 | 122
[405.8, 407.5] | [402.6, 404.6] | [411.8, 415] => 0.13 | 124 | 114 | 123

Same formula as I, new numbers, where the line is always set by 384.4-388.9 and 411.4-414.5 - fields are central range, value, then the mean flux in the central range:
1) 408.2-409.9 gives -0.20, 129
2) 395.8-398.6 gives 0.62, 70.4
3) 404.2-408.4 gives -0.39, 120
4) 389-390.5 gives -0.12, 79.7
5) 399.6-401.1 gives -0.37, 121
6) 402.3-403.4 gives -0.23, 124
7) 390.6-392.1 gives -0.28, 91.9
